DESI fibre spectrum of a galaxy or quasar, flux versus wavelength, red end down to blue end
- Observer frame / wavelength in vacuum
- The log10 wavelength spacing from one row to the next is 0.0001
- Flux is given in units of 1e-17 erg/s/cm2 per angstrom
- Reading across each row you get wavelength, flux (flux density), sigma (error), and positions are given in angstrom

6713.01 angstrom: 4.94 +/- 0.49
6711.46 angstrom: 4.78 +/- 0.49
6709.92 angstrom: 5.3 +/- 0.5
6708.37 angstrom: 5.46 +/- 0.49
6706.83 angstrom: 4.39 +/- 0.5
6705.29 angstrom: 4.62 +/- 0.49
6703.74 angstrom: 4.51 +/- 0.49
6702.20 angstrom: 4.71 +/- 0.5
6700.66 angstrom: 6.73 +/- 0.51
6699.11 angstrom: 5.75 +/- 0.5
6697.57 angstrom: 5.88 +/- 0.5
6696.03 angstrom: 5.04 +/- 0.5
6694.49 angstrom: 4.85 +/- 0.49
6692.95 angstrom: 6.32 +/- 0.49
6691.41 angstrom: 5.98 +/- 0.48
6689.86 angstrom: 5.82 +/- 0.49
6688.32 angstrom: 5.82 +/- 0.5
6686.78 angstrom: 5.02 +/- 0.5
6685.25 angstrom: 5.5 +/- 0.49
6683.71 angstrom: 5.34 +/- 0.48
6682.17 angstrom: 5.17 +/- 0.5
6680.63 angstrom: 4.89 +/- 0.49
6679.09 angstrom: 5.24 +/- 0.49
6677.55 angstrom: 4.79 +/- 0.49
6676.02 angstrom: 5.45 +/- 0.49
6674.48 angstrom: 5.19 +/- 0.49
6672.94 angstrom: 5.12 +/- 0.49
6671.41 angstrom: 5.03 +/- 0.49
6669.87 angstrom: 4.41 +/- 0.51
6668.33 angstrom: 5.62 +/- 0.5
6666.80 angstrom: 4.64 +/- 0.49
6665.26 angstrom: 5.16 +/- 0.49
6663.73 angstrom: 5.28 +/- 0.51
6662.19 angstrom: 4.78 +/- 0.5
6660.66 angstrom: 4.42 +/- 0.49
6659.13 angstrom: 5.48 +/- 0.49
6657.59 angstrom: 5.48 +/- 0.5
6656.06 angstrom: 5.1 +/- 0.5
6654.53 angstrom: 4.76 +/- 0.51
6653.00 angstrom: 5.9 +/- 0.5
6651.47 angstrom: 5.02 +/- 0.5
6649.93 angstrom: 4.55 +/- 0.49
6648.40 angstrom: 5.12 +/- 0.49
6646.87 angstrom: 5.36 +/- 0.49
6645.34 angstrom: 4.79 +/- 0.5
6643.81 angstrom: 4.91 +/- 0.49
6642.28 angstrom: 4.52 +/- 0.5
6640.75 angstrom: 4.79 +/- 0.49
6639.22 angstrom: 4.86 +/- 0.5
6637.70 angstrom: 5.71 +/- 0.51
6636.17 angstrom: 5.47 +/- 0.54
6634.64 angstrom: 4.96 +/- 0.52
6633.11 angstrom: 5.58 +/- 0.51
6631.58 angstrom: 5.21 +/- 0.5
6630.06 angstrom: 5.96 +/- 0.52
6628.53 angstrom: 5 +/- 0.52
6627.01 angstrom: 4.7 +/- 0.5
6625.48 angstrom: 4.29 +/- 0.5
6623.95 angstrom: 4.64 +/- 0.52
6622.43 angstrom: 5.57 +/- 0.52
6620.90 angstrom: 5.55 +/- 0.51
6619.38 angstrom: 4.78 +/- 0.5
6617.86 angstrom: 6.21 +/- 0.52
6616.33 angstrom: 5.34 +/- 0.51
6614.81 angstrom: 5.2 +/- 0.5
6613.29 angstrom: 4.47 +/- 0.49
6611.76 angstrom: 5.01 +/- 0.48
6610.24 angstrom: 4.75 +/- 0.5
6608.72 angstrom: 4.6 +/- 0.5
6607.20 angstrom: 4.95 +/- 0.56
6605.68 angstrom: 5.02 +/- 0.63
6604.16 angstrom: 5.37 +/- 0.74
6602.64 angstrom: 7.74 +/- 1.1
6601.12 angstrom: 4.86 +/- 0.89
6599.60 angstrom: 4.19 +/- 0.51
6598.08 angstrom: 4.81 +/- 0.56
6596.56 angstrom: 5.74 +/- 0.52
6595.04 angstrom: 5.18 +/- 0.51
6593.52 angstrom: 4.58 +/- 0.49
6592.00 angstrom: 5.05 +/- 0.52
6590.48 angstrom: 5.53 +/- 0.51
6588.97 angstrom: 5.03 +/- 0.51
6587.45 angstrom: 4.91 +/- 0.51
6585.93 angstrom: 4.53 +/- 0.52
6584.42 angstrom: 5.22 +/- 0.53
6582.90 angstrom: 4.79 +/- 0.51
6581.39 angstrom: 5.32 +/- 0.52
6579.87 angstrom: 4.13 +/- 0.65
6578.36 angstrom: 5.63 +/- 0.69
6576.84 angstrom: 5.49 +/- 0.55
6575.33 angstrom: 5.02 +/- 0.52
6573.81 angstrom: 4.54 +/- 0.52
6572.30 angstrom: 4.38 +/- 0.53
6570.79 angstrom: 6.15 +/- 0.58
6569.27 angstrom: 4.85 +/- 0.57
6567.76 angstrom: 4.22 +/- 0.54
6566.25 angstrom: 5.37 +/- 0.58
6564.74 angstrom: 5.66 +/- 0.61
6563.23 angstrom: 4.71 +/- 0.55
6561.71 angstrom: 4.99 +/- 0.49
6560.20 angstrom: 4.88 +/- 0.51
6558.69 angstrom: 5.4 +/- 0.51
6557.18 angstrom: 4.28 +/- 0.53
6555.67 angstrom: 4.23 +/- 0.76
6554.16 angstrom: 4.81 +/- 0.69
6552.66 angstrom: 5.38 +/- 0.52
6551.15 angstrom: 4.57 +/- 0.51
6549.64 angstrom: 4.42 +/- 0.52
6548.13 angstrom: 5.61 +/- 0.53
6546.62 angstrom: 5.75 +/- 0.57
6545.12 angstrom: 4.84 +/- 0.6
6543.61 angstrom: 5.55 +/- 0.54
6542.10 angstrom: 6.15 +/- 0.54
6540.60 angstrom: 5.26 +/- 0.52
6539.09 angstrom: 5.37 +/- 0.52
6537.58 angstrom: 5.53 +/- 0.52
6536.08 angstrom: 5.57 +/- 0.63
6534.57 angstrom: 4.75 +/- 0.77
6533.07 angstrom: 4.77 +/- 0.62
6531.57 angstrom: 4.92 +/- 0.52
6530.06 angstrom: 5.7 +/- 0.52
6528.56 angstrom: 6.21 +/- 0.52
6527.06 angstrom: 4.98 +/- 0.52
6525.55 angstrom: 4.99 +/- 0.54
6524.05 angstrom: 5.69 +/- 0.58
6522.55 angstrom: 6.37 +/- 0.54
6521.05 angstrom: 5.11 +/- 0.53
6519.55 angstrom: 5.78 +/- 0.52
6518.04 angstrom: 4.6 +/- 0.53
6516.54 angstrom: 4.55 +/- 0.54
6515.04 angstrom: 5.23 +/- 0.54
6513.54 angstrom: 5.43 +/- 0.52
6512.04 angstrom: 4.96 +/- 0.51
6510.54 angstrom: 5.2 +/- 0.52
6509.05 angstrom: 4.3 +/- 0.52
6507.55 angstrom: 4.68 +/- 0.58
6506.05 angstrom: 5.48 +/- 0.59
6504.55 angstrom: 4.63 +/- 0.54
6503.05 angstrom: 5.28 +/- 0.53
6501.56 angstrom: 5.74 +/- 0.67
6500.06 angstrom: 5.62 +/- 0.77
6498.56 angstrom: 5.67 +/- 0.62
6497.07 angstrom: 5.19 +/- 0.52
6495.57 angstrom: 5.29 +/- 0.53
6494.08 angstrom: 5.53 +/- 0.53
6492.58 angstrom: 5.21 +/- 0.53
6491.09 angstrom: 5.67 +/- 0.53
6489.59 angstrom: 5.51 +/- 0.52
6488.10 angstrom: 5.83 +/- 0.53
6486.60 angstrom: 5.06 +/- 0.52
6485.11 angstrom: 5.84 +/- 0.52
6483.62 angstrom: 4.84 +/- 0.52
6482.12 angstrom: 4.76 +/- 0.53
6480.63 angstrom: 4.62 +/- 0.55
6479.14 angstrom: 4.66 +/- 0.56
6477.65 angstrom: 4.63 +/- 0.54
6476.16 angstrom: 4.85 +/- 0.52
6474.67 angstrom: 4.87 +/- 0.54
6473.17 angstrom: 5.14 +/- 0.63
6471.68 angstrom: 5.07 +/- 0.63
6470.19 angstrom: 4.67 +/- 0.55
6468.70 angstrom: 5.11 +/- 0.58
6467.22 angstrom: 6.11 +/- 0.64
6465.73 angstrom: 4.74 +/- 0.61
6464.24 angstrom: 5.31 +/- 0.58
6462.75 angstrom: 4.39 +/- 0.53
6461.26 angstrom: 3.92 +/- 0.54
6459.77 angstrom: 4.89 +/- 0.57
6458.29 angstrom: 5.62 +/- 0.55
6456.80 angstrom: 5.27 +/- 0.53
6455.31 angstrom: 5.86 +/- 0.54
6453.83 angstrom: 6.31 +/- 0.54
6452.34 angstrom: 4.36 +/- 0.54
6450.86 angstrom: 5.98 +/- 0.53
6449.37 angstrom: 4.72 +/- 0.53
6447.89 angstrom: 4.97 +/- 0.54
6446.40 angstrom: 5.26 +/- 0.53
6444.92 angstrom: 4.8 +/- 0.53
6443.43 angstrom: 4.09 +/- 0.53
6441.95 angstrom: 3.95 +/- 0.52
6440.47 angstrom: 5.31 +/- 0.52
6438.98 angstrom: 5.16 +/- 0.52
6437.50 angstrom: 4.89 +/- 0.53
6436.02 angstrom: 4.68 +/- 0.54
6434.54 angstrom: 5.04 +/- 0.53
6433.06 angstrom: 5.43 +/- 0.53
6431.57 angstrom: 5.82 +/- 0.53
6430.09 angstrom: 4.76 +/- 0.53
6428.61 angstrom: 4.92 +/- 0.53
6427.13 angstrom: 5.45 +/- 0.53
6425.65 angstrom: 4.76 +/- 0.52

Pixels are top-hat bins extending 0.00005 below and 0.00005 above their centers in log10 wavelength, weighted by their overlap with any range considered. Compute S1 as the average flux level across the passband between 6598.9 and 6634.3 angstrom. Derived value 5.17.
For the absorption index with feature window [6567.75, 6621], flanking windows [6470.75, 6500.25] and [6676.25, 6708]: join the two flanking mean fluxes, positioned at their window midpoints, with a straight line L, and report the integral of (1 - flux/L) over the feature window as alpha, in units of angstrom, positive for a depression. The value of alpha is 1.6 angstrom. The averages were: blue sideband 5.18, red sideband 5.32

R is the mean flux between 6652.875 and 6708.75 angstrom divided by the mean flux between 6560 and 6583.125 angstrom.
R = 1.04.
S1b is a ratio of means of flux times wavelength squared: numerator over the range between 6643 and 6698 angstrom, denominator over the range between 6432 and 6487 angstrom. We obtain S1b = 1.11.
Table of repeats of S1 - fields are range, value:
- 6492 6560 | 5.21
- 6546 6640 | 5.08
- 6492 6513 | 5.2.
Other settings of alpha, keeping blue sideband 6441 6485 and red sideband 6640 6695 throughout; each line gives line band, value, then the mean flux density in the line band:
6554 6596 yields 0.89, 4.97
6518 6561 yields -1.63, 5.23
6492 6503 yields -1.00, 5.46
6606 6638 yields -0.09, 5.13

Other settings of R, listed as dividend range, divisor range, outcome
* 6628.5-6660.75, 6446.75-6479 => 1.01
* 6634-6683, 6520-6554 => 0.95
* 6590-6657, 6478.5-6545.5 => 0.97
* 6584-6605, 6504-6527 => 1.01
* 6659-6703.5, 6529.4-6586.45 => 1.04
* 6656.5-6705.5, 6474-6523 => 1.02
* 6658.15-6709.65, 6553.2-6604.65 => 1.04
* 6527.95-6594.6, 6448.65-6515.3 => 0.99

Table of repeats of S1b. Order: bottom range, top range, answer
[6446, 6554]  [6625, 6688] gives 1.03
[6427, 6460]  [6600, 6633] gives 1.07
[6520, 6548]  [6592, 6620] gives 0.97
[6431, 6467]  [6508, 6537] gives 1.06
